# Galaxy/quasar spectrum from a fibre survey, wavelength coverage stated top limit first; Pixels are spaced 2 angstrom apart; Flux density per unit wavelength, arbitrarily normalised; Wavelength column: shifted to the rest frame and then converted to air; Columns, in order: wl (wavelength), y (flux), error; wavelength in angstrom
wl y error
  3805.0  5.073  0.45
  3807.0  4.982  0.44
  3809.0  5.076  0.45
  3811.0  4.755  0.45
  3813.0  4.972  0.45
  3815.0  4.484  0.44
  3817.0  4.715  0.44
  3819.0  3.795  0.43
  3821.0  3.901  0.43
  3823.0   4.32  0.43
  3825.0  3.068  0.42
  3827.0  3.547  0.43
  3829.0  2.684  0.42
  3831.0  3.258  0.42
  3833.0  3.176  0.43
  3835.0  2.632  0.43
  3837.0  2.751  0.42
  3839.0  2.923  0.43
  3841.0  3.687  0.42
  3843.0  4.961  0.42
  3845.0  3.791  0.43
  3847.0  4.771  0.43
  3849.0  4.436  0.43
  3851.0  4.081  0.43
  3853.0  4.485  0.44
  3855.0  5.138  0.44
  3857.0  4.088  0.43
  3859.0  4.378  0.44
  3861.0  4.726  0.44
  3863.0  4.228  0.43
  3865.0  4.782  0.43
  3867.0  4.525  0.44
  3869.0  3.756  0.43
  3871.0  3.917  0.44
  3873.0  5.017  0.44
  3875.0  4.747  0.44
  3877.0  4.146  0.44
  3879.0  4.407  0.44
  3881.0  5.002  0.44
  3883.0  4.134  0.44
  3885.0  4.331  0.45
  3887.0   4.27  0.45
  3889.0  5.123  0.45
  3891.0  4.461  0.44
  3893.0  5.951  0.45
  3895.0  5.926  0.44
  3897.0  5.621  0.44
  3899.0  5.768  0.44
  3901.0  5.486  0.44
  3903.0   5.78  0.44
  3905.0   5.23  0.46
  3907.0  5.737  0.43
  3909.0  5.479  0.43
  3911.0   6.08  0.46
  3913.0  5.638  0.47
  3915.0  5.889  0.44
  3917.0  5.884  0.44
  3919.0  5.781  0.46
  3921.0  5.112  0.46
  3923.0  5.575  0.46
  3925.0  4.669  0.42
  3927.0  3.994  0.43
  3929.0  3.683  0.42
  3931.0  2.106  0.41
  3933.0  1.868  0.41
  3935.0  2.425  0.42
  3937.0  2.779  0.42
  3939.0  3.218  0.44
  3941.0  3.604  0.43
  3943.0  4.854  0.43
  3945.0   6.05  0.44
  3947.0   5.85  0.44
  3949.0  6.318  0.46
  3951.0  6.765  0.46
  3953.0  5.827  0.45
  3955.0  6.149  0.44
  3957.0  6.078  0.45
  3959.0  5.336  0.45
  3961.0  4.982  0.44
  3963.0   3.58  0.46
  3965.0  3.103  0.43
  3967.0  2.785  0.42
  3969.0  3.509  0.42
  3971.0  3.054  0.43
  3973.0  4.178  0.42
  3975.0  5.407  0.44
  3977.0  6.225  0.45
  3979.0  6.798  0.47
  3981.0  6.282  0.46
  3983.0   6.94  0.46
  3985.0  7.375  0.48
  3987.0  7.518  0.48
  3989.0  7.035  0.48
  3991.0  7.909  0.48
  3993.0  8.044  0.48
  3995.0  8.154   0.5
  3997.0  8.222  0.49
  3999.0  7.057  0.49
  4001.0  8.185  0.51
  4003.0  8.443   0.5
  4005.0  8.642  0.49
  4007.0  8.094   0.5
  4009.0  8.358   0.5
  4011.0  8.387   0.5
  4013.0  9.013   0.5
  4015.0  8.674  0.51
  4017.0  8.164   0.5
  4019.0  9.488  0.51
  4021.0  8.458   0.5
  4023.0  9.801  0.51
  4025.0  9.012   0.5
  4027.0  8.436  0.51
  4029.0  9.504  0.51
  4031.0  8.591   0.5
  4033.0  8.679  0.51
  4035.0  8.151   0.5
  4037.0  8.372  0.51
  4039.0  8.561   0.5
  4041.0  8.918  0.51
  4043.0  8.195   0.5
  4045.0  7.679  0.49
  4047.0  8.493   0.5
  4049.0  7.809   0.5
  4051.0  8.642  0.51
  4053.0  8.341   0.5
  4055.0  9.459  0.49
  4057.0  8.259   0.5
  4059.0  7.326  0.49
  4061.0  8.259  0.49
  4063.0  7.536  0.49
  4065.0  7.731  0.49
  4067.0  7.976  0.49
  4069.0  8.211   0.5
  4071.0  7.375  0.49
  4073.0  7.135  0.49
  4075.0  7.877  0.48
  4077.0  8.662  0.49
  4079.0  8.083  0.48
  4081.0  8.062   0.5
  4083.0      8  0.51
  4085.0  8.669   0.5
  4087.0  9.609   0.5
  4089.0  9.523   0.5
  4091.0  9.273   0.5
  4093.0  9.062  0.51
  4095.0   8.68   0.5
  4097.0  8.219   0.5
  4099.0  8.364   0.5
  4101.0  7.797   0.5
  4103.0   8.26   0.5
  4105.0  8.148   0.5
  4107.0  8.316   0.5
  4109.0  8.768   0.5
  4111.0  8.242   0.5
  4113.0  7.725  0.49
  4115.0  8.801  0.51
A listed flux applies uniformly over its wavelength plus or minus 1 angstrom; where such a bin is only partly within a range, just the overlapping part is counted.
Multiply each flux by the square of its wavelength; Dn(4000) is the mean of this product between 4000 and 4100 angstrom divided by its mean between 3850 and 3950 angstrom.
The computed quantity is 1.9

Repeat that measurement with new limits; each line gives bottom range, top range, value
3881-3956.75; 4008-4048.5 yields 1.84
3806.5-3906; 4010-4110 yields 2.12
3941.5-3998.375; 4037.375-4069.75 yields 1.46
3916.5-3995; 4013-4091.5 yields 1.72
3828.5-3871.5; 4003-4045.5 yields 2.37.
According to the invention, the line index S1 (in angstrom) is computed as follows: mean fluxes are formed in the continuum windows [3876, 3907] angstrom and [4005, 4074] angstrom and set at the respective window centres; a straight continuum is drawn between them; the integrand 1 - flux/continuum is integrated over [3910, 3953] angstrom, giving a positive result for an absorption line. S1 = 9.0 angstrom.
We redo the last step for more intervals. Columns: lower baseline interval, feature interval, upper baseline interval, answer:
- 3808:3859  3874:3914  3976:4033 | 2.2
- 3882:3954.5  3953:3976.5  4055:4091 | 5.6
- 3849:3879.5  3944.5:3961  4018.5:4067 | 1.1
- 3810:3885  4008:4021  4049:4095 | -2.5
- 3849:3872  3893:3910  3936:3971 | -4.2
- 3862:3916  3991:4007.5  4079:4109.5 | -2.8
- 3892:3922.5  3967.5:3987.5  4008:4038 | 5.2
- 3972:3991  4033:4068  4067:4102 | -2.2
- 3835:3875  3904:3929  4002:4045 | 1.9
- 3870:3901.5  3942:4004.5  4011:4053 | 9.4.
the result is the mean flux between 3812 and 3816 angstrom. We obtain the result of 4.73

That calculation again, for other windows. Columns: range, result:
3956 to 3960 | 5.71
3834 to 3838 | 2.69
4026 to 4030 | 8.97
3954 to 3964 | 5.23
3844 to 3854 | 4.31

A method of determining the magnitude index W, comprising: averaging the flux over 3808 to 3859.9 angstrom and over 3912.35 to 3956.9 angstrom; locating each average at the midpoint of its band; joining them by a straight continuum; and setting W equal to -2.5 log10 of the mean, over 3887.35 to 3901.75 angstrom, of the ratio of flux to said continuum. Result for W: -0.21 mag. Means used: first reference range 3.99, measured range 5.42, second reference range 4.75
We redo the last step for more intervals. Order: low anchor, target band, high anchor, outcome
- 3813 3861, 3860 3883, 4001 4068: 0.06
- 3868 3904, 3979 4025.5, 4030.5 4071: -0.12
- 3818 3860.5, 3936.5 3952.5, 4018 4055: 0.27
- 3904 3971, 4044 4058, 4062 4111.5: -0.13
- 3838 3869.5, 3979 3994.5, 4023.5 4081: -0.05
